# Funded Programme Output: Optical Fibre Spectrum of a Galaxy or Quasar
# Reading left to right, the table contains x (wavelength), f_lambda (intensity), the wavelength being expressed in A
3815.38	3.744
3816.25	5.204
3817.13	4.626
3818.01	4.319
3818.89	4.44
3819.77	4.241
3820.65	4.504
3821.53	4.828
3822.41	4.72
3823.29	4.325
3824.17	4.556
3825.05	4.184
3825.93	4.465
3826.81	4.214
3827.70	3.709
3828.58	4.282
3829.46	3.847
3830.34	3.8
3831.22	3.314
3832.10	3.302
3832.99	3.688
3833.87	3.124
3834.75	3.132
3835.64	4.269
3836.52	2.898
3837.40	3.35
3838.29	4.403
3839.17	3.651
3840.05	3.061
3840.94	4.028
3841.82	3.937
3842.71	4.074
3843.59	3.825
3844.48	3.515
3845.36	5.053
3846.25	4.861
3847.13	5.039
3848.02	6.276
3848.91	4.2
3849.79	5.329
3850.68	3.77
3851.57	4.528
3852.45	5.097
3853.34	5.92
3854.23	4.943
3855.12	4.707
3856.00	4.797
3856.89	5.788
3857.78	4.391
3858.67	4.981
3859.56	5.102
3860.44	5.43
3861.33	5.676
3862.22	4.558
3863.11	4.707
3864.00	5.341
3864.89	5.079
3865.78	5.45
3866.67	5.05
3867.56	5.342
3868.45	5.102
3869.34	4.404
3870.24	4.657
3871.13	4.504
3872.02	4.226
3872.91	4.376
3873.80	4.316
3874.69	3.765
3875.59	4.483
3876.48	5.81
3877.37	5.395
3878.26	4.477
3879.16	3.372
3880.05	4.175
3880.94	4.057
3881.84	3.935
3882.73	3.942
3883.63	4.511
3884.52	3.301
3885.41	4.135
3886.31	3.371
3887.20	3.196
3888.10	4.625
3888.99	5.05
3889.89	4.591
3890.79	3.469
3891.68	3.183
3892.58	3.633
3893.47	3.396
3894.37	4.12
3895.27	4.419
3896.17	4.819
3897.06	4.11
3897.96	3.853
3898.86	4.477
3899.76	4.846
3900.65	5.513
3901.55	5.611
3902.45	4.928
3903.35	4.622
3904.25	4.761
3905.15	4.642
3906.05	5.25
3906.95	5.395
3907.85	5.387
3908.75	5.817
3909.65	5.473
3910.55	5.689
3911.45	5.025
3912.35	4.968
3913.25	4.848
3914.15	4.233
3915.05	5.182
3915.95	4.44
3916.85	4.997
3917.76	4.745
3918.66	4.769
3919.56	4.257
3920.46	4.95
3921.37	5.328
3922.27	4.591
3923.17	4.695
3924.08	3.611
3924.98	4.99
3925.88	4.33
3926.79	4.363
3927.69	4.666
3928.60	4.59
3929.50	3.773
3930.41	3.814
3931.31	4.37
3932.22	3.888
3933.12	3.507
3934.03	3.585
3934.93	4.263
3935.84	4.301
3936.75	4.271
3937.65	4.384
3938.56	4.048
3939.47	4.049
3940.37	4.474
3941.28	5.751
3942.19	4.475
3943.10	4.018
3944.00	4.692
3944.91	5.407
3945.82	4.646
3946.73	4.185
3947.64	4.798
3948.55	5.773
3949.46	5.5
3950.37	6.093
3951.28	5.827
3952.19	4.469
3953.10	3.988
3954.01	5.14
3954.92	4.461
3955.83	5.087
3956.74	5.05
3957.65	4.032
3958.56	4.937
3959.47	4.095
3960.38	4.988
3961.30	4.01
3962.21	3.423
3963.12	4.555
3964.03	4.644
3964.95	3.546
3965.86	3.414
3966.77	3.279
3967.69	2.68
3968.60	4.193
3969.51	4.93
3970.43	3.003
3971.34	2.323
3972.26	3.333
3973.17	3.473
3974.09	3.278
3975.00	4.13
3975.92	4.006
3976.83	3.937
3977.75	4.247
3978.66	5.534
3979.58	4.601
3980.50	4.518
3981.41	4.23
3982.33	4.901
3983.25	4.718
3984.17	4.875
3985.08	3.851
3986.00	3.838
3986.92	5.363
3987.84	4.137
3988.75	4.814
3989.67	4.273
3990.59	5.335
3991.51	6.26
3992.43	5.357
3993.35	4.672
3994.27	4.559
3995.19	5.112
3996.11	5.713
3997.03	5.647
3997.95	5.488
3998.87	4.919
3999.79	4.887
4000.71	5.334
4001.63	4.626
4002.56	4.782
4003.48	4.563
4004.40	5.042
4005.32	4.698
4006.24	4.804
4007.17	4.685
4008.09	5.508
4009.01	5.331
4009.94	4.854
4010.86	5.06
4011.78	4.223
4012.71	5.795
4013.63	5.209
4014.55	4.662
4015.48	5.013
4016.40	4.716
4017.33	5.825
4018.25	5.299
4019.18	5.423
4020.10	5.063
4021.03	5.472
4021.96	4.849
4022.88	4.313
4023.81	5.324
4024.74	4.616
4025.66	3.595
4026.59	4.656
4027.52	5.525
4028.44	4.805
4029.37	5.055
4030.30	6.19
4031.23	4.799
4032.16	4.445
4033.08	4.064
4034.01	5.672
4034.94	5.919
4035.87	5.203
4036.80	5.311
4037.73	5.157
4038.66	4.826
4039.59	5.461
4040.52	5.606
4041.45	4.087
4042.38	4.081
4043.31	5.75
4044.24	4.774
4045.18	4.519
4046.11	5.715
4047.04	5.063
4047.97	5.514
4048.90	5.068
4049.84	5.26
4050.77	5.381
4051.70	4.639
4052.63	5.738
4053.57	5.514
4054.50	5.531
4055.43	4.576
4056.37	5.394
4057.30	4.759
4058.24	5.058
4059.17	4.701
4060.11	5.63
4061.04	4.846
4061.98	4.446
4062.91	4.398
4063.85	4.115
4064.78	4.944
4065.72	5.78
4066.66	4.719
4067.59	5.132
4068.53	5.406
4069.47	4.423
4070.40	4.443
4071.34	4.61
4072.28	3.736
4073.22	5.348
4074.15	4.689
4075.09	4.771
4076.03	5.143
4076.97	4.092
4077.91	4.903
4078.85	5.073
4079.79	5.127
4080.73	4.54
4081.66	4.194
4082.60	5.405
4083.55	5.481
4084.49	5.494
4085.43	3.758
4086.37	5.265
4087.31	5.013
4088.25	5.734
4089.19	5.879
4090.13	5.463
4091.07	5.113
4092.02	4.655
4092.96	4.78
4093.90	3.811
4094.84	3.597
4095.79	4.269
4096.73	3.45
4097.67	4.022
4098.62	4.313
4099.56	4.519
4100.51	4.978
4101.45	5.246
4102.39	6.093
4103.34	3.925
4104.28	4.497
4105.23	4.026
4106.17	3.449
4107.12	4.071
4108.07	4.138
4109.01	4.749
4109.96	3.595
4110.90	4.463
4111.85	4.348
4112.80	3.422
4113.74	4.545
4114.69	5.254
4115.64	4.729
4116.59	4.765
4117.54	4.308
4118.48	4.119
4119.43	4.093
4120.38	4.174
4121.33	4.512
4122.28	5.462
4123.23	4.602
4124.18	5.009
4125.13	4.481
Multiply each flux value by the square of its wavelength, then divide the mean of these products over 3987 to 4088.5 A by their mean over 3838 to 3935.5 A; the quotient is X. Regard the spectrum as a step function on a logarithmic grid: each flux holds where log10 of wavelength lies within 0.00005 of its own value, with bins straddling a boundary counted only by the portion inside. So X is 1.2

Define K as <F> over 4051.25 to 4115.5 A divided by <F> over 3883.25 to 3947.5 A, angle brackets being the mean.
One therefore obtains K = 1.05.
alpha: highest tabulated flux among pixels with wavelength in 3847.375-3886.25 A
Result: 6.276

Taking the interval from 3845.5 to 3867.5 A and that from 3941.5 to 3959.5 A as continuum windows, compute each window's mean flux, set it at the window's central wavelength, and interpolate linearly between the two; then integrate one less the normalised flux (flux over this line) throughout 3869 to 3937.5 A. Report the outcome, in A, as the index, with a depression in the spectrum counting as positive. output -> 6.8 A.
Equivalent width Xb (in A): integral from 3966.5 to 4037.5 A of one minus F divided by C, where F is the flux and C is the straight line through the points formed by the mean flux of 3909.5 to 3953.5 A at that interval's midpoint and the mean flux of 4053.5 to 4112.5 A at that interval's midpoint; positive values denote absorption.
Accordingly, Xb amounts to -1.1 A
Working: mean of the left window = 4.63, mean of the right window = 4.71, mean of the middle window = 4.74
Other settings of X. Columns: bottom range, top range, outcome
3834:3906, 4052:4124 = 1.17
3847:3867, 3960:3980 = 0.81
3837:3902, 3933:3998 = 1.05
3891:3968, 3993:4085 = 1.16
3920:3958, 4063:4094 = 1.14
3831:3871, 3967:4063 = 1.16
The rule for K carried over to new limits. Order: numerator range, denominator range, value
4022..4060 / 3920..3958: 1.10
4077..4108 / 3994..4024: 0.92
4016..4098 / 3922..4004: 1.10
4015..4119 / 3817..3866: 1.09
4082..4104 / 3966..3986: 1.20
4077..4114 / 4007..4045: 0.91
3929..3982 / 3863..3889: 0.96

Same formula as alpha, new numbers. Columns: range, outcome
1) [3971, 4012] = 6.26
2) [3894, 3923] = 5.817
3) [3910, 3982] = 6.093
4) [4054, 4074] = 5.78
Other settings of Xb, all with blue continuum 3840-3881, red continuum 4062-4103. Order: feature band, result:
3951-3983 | 3.9 A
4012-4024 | -0.9 A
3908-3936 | 0.9 A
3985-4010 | -1.1 A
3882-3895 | 2.3 A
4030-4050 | -1.4 A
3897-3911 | -0.9 A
